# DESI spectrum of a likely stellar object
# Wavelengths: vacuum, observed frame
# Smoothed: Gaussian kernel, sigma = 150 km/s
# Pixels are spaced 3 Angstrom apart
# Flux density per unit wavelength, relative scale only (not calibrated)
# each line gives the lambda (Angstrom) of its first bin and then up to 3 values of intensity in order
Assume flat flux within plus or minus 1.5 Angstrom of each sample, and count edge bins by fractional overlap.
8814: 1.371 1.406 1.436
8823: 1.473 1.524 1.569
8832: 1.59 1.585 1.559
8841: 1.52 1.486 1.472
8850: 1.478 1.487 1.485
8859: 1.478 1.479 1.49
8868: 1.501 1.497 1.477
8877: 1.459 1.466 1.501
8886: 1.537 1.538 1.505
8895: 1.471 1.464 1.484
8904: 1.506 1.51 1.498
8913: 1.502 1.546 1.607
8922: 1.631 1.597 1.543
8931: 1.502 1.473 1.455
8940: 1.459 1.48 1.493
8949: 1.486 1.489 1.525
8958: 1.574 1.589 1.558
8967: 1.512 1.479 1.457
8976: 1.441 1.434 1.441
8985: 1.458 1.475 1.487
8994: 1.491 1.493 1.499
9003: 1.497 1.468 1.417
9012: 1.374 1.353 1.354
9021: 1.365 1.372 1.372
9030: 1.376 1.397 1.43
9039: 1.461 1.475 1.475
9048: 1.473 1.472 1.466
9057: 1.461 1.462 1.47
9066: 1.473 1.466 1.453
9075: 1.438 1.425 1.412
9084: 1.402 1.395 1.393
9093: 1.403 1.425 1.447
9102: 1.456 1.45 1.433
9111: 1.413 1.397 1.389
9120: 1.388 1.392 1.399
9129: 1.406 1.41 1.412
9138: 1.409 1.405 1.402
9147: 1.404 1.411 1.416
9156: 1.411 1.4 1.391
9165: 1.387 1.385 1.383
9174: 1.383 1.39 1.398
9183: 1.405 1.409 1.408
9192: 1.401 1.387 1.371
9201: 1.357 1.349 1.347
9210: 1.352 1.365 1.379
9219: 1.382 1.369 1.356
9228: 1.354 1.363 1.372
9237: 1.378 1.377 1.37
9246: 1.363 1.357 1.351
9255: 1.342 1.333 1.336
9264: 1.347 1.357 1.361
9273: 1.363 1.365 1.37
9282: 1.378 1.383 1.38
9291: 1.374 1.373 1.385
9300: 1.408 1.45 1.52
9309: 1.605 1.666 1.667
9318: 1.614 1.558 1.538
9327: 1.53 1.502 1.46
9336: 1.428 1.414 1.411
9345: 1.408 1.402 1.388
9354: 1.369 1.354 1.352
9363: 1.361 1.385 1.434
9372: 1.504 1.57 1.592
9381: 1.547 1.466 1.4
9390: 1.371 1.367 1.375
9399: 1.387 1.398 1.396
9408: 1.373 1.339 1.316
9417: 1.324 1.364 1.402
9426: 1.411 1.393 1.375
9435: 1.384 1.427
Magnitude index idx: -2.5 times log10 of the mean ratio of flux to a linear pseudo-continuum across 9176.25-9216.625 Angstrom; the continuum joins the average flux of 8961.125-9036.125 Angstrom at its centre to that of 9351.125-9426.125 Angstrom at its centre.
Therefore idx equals 0.034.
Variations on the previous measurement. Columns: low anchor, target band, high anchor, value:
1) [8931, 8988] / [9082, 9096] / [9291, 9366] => 0.059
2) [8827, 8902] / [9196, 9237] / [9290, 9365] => 0.083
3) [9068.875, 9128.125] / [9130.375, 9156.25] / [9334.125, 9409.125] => 0.007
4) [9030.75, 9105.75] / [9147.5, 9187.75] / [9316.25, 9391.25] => 0.037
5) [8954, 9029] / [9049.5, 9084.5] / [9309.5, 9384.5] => 0.008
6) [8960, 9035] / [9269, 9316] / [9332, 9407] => -0.010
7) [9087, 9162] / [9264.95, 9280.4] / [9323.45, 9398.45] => 0.049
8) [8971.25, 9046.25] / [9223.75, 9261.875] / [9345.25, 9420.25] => 0.046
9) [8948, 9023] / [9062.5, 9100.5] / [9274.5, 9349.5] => 0.028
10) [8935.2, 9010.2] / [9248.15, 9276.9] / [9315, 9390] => 0.089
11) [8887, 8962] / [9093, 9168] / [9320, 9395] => 0.054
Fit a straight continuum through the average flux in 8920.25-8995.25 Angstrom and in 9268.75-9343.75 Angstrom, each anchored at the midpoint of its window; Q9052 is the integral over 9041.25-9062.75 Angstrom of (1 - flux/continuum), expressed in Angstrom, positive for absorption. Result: 0.31 Angstrom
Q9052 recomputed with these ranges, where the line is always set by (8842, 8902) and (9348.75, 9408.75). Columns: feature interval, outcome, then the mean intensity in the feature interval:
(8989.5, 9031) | 1.3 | 1.42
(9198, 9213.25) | 0.9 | 1.35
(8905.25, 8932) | -1.2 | 1.55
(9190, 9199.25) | 0.4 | 1.39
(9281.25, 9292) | 0.4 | 1.38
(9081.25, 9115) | 0.9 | 1.42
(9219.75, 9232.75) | 0.7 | 1.36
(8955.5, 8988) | -0.4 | 1.49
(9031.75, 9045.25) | 0.2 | 1.45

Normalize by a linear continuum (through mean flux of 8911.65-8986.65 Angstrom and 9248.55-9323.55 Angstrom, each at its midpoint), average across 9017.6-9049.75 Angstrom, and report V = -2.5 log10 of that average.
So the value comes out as 0.05 mag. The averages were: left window 1.51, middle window 1.42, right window 1.43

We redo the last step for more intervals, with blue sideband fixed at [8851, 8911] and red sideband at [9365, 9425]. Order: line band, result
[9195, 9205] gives 0.06 mag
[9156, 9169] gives 0.04 mag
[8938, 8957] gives -0.01 mag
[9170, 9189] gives 0.04 mag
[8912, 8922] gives -0.06 mag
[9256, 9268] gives 0.07 mag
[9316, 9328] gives -0.10 mag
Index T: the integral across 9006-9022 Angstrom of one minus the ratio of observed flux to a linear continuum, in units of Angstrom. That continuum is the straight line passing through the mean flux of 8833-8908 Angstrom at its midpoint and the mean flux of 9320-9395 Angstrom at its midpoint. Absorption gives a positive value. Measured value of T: 1.1 Angstrom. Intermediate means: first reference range 1.5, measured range 1.38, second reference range 1.44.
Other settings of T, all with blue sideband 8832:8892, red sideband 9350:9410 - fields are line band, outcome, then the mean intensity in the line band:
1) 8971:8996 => 0.4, 1.46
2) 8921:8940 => -0.4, 1.53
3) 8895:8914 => 0.0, 1.49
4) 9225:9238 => 0.7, 1.37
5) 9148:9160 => 0.4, 1.41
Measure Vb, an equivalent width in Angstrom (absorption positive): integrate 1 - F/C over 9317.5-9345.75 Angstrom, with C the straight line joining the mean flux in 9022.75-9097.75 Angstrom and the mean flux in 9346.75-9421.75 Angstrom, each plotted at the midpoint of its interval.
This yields -1.5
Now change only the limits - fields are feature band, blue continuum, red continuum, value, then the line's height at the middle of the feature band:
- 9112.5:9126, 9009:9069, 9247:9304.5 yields 0.1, 1.41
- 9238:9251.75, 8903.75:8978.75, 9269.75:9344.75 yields 1.0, 1.47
